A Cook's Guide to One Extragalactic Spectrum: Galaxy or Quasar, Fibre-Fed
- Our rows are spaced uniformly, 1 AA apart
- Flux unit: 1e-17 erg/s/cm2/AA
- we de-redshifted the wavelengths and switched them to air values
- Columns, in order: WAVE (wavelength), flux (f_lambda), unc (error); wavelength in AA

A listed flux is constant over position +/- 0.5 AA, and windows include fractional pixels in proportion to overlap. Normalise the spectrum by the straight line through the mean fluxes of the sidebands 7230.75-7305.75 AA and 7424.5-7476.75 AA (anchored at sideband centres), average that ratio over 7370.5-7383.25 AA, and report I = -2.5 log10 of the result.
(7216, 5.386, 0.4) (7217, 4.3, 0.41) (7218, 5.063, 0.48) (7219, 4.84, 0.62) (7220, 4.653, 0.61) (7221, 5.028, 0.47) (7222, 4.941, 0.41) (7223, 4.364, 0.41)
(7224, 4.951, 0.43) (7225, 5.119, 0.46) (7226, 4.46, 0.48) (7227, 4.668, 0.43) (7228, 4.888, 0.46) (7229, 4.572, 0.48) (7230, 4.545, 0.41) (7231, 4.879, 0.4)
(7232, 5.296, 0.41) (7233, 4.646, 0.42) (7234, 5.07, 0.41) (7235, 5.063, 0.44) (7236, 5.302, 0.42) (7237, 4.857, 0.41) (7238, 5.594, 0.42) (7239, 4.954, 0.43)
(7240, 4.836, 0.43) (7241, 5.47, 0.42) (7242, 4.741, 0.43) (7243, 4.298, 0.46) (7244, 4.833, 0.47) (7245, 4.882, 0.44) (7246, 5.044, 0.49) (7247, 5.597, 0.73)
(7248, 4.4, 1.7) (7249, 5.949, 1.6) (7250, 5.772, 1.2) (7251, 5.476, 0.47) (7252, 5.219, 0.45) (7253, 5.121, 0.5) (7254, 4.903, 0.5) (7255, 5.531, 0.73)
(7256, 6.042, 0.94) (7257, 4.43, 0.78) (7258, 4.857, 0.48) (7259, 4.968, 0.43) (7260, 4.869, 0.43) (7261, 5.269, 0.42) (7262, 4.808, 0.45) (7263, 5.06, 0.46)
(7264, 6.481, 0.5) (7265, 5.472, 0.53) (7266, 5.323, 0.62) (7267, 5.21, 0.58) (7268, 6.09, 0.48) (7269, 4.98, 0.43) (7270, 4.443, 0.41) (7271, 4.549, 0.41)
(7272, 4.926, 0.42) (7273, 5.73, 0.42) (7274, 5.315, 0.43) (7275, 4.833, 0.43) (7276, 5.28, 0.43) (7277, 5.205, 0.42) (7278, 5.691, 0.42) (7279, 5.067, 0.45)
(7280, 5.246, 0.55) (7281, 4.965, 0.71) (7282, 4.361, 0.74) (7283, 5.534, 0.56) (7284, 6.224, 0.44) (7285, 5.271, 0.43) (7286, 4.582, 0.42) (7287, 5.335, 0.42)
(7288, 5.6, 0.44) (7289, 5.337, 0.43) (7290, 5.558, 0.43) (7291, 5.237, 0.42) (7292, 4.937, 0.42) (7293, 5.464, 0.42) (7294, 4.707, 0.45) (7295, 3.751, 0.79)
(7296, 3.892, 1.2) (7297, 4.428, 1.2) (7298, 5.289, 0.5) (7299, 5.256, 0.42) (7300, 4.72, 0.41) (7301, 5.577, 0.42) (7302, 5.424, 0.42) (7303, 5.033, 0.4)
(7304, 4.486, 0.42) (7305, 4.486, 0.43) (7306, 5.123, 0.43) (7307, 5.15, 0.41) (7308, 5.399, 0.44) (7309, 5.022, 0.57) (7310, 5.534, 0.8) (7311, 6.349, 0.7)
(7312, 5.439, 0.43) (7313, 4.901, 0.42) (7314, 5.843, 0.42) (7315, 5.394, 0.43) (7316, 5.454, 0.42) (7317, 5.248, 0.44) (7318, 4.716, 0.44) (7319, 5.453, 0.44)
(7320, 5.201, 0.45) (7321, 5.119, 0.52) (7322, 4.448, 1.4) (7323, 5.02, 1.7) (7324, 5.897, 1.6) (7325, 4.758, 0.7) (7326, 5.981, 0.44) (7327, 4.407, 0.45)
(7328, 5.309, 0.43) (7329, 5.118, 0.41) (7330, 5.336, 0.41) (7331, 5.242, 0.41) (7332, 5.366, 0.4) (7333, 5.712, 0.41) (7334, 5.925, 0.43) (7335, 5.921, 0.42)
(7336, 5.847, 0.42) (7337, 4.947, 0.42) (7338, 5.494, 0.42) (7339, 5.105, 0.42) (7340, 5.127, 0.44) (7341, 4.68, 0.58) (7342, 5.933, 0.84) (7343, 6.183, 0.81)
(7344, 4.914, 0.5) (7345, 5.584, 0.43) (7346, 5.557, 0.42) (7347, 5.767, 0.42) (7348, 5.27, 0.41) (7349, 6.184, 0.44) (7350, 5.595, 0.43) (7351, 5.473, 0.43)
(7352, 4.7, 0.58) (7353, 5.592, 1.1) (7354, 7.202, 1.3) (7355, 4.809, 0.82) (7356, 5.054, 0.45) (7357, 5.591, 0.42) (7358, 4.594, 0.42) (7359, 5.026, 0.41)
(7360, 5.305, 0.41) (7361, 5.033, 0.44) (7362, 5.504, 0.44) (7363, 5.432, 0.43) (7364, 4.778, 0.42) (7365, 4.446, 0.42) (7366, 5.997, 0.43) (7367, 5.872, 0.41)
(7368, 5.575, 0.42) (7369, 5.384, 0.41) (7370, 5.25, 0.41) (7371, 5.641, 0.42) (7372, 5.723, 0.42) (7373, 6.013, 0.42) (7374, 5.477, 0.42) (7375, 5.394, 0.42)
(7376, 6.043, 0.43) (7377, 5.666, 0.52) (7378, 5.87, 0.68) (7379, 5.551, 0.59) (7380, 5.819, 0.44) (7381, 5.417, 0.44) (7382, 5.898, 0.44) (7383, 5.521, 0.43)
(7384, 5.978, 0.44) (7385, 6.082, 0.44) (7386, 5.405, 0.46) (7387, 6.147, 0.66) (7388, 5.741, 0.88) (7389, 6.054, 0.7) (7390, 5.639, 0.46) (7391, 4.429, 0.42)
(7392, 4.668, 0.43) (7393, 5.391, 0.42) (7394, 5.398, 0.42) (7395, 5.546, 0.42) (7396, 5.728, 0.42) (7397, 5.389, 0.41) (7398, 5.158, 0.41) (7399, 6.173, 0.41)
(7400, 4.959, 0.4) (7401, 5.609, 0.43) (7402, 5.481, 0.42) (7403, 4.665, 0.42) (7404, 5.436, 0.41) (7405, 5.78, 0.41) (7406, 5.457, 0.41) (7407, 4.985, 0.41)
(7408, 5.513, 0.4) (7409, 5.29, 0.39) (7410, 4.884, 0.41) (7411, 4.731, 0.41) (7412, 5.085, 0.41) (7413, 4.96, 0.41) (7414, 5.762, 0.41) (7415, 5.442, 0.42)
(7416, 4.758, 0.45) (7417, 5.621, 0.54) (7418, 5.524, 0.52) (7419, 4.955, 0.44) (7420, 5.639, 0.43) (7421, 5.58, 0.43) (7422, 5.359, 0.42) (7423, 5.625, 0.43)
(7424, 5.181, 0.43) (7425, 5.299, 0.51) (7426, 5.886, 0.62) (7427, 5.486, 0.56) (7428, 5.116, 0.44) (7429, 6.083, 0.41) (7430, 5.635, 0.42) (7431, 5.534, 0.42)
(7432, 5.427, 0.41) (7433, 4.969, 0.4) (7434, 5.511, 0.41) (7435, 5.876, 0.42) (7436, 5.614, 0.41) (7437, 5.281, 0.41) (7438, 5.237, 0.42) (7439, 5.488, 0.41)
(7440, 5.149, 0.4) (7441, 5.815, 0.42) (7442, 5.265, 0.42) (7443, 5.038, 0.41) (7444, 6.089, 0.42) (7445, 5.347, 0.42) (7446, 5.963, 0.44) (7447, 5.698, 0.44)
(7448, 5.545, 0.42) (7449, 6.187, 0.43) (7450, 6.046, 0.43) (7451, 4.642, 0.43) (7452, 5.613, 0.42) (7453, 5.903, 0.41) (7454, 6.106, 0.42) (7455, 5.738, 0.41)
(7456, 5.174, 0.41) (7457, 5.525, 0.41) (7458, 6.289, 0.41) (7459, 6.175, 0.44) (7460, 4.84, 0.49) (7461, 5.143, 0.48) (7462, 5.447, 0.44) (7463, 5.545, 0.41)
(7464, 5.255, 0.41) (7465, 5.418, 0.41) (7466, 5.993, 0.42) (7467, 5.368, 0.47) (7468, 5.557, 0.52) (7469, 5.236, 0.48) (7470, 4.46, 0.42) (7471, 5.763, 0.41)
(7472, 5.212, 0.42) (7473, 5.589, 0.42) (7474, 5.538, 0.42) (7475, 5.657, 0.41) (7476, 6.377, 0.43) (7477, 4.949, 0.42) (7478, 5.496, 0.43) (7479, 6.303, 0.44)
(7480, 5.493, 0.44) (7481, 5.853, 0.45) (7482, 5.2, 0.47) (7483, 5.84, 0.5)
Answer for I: -0.07 mag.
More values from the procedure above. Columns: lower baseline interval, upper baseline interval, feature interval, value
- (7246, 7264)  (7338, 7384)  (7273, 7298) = 0.04 mag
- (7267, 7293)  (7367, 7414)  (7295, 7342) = 0.02 mag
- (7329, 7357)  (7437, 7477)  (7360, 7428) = 0.01 mag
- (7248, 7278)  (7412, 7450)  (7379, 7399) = -0.03 mag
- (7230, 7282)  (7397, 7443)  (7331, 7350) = -0.05 mag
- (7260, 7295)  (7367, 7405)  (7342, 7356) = -0.03 mag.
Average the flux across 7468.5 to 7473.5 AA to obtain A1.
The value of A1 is 5.25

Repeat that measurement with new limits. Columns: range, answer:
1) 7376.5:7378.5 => 5.77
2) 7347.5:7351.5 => 5.63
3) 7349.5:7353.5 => 5.34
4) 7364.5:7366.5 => 5.22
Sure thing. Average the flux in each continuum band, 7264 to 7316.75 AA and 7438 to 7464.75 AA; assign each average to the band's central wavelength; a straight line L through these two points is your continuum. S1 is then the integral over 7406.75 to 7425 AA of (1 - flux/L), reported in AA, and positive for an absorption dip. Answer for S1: 0.7 AA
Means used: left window 5.17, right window 5.57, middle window 5.28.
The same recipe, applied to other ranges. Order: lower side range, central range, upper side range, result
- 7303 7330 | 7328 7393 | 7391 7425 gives -2.93 AA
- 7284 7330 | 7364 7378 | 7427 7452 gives -0.61 AA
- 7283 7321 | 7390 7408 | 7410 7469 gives 0.22 AA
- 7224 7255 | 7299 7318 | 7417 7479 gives -0.19 AA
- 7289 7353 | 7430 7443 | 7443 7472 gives 0.21 AA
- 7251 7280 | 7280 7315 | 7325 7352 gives 1.17 AA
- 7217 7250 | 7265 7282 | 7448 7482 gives -0.40 AA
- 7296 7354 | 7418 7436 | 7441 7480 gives 0.06 AA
